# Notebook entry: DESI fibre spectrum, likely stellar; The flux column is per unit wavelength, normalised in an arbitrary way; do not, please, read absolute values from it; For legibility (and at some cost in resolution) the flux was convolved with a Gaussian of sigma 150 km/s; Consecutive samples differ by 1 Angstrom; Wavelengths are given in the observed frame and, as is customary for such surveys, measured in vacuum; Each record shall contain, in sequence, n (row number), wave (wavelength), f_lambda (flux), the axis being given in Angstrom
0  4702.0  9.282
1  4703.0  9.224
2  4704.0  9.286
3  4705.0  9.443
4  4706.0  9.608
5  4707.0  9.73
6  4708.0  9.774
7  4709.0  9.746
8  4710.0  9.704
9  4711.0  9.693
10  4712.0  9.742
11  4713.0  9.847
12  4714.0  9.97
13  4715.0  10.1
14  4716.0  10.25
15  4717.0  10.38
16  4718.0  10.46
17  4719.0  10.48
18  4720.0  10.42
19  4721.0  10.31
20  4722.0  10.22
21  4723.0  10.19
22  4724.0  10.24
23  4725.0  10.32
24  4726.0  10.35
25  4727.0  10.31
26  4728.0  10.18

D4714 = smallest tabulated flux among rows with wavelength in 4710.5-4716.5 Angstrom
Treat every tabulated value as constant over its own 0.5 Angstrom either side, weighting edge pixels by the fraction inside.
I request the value 9.693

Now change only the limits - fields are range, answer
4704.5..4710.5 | 9.443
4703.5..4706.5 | 9.286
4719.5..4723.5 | 10.19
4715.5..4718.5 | 10.25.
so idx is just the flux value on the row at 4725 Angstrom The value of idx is 10.32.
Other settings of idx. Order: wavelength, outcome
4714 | 9.97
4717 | 10.38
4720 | 10.42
